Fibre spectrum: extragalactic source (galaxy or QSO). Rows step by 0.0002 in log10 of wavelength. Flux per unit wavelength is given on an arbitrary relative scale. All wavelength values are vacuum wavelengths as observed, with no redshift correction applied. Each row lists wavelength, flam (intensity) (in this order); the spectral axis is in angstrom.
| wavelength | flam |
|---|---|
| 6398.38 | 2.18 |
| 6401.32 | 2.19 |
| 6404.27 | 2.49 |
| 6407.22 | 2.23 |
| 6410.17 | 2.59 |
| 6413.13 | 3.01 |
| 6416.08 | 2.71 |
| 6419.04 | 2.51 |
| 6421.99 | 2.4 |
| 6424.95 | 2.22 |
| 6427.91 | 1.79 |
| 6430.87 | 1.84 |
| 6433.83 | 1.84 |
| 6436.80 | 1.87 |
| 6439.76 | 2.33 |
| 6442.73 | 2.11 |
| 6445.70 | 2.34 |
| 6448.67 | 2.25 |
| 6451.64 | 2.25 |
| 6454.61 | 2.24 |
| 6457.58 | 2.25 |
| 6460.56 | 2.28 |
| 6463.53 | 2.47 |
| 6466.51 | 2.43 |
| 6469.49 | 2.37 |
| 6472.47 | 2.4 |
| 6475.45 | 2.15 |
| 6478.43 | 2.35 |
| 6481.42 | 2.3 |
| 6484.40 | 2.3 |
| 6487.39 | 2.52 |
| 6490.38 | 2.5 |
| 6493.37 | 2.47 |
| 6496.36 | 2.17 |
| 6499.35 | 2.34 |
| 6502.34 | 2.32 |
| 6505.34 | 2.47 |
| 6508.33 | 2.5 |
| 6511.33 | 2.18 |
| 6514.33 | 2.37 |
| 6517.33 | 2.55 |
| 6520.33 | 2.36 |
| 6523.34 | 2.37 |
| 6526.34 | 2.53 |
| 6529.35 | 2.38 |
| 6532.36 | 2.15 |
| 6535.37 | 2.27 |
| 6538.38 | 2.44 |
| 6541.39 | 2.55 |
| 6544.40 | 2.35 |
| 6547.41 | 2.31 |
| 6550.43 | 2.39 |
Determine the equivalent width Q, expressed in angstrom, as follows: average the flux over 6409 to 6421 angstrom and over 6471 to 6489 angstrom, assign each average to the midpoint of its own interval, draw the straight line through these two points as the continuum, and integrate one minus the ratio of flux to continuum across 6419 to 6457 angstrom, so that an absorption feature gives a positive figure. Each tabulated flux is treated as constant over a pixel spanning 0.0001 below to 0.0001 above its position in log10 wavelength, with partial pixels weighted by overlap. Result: 6.28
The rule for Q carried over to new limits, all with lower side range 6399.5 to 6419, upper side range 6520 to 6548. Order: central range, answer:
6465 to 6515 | 1.4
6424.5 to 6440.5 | 3.5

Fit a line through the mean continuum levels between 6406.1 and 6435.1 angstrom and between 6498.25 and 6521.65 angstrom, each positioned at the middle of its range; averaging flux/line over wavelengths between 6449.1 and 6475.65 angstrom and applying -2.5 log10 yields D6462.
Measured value 0.01 mag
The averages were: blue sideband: 2.32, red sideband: 2.39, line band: 2.32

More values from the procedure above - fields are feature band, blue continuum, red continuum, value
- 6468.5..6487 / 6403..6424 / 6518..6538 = 0.055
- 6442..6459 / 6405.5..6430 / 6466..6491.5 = 0.067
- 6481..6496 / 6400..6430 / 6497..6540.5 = -0.012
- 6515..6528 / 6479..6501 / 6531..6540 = -0.059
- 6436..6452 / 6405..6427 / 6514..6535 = 0.126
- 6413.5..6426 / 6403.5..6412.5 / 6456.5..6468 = -0.026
